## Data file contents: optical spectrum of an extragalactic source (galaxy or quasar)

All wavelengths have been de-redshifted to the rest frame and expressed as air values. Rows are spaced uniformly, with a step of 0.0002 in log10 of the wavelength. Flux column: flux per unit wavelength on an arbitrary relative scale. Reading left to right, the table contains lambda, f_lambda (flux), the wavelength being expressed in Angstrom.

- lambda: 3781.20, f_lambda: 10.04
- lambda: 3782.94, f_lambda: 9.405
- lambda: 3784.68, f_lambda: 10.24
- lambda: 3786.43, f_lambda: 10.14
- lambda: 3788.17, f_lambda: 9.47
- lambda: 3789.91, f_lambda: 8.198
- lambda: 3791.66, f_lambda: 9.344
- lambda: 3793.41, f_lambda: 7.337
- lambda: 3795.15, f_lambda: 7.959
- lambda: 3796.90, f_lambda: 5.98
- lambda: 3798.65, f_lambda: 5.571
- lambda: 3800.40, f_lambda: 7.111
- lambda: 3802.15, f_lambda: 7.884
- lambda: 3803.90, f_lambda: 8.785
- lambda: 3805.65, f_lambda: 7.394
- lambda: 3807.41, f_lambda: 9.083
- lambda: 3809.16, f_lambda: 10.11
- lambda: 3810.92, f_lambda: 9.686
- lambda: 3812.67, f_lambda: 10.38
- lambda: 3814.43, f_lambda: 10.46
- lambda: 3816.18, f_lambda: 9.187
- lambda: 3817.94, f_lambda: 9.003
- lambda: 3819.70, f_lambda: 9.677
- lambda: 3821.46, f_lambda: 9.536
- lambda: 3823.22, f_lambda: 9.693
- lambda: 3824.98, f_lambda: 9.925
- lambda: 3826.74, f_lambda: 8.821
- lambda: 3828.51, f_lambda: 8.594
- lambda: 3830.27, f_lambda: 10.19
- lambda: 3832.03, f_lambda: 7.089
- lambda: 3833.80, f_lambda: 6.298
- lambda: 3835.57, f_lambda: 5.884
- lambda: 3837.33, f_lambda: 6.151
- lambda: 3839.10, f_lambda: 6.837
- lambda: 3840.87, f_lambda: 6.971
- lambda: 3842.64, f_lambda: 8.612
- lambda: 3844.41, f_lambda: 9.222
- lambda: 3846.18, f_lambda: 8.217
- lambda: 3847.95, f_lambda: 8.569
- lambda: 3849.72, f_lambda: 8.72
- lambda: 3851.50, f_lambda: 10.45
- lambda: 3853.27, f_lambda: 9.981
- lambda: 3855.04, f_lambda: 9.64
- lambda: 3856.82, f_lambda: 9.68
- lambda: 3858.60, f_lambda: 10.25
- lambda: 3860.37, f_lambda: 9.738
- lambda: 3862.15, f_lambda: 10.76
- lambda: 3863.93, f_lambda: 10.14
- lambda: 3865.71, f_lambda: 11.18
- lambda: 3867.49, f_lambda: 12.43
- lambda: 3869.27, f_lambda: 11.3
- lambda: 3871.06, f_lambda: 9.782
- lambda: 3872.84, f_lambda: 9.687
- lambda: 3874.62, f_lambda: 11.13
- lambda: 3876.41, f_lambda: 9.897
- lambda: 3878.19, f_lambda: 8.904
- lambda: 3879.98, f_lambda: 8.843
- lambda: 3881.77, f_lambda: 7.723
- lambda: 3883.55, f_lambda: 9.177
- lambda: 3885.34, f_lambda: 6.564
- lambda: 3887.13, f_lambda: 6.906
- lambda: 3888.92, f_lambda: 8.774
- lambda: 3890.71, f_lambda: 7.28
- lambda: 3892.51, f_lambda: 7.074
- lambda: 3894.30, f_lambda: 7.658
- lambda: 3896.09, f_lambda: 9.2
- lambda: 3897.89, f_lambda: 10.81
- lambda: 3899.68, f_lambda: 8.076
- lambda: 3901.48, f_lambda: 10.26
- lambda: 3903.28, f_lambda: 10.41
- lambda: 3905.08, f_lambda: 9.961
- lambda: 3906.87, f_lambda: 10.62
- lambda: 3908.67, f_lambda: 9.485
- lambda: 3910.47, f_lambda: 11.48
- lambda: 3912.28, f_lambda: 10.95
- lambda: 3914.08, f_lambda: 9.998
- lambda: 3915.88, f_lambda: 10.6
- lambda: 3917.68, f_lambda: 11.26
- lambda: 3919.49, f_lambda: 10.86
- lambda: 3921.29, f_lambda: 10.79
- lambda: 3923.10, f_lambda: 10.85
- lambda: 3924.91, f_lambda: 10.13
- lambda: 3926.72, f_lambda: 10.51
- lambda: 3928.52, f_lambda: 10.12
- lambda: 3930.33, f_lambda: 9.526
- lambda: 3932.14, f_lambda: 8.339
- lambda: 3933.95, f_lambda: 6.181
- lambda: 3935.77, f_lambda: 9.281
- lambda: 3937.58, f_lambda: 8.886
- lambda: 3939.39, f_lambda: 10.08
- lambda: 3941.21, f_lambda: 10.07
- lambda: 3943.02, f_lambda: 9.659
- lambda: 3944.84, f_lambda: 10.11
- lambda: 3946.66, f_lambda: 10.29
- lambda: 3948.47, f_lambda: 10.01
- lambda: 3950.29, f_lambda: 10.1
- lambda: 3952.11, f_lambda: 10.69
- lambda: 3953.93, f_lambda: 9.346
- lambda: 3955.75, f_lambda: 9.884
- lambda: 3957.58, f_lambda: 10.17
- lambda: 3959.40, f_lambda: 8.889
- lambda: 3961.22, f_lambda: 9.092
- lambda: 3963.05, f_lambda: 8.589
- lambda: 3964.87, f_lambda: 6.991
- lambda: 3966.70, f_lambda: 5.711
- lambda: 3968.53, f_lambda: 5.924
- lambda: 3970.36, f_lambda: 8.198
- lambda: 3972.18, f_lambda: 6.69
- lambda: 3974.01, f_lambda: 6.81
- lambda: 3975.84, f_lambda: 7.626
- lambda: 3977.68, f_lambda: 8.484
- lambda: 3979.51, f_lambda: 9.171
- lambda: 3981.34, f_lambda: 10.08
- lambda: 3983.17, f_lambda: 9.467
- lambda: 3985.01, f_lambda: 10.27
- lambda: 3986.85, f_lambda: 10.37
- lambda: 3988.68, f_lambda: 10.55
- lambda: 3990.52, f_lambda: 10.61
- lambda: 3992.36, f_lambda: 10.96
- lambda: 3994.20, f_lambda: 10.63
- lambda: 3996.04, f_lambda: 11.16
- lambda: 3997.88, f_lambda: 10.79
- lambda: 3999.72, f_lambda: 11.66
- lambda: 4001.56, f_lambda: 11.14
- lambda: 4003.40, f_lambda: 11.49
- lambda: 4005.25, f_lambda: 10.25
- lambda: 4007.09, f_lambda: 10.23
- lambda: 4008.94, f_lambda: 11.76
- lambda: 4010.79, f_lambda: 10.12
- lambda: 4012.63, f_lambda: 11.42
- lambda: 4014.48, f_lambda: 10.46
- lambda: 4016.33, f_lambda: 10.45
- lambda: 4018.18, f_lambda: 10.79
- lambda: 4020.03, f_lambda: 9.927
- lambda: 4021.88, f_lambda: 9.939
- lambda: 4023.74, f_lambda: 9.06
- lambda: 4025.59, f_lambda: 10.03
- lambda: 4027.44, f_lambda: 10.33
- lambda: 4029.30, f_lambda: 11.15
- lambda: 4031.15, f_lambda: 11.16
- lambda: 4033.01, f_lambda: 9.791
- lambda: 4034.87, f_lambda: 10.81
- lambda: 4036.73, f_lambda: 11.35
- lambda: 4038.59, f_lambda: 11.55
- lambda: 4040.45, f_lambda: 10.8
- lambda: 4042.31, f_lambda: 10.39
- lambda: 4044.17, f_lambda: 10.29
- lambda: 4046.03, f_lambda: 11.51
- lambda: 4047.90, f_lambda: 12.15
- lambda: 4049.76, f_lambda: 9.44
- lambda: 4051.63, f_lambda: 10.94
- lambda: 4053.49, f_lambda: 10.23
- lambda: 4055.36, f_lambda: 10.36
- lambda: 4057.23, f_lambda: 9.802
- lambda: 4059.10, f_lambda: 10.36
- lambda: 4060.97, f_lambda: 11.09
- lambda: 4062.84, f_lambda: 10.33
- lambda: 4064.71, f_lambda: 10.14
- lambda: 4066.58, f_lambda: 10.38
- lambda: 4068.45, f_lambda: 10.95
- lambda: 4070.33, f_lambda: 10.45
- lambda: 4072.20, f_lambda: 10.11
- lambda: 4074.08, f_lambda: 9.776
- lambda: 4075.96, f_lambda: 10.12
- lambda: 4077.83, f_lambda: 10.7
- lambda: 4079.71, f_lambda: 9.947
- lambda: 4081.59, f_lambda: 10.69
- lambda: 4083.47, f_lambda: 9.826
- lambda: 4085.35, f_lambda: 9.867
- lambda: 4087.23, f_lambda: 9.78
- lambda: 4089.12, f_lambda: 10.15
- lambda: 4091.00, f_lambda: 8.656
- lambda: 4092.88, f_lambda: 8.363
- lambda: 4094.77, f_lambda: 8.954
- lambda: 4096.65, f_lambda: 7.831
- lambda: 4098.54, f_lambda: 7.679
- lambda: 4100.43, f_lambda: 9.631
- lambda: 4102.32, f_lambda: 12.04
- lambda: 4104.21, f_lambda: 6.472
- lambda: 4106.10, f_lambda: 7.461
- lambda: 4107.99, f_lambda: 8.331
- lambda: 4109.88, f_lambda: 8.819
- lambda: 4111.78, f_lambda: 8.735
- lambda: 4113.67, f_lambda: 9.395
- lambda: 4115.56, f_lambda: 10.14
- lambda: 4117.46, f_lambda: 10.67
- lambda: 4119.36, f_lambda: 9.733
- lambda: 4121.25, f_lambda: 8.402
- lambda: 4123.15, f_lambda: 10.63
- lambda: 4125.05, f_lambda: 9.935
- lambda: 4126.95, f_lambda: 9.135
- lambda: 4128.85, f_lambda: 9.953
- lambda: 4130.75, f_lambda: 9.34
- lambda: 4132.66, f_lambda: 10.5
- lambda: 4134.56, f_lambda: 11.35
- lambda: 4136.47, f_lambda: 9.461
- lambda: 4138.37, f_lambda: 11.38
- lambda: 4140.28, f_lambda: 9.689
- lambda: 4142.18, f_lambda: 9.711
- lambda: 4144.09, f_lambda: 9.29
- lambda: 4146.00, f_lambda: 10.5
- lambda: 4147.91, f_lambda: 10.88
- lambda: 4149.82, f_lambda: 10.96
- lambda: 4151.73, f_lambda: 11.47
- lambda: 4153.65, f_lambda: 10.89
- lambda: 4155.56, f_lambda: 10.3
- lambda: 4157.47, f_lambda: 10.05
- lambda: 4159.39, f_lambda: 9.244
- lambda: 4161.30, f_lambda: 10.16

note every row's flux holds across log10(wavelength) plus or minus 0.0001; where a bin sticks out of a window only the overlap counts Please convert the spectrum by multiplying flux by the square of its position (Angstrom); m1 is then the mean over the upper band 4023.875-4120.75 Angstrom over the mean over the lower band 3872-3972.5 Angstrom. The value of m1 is 1.2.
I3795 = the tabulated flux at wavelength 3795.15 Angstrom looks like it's 7.959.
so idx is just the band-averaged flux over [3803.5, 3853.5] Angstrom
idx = 8.72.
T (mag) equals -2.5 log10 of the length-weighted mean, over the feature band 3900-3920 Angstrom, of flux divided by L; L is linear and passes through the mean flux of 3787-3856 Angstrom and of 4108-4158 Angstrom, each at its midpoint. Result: -0.17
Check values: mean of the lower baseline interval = 8.52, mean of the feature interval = 10.5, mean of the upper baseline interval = 10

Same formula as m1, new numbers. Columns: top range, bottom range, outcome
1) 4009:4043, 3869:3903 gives 1.28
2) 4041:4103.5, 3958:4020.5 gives 1.09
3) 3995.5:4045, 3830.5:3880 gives 1.26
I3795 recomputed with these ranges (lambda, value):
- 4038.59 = 11.55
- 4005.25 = 10.25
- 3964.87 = 6.991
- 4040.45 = 10.8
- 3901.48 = 10.26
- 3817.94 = 9.003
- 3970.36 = 8.198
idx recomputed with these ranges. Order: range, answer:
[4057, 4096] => 10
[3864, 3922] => 9.66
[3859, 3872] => 10.7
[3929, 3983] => 8.81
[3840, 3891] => 9.35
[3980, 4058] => 10.6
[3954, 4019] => 9.62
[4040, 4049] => 11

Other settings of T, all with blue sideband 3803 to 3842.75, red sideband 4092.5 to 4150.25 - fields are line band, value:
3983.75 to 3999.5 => -0.17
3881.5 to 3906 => 0.03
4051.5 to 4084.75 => -0.11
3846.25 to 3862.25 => -0.11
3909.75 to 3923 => -0.21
